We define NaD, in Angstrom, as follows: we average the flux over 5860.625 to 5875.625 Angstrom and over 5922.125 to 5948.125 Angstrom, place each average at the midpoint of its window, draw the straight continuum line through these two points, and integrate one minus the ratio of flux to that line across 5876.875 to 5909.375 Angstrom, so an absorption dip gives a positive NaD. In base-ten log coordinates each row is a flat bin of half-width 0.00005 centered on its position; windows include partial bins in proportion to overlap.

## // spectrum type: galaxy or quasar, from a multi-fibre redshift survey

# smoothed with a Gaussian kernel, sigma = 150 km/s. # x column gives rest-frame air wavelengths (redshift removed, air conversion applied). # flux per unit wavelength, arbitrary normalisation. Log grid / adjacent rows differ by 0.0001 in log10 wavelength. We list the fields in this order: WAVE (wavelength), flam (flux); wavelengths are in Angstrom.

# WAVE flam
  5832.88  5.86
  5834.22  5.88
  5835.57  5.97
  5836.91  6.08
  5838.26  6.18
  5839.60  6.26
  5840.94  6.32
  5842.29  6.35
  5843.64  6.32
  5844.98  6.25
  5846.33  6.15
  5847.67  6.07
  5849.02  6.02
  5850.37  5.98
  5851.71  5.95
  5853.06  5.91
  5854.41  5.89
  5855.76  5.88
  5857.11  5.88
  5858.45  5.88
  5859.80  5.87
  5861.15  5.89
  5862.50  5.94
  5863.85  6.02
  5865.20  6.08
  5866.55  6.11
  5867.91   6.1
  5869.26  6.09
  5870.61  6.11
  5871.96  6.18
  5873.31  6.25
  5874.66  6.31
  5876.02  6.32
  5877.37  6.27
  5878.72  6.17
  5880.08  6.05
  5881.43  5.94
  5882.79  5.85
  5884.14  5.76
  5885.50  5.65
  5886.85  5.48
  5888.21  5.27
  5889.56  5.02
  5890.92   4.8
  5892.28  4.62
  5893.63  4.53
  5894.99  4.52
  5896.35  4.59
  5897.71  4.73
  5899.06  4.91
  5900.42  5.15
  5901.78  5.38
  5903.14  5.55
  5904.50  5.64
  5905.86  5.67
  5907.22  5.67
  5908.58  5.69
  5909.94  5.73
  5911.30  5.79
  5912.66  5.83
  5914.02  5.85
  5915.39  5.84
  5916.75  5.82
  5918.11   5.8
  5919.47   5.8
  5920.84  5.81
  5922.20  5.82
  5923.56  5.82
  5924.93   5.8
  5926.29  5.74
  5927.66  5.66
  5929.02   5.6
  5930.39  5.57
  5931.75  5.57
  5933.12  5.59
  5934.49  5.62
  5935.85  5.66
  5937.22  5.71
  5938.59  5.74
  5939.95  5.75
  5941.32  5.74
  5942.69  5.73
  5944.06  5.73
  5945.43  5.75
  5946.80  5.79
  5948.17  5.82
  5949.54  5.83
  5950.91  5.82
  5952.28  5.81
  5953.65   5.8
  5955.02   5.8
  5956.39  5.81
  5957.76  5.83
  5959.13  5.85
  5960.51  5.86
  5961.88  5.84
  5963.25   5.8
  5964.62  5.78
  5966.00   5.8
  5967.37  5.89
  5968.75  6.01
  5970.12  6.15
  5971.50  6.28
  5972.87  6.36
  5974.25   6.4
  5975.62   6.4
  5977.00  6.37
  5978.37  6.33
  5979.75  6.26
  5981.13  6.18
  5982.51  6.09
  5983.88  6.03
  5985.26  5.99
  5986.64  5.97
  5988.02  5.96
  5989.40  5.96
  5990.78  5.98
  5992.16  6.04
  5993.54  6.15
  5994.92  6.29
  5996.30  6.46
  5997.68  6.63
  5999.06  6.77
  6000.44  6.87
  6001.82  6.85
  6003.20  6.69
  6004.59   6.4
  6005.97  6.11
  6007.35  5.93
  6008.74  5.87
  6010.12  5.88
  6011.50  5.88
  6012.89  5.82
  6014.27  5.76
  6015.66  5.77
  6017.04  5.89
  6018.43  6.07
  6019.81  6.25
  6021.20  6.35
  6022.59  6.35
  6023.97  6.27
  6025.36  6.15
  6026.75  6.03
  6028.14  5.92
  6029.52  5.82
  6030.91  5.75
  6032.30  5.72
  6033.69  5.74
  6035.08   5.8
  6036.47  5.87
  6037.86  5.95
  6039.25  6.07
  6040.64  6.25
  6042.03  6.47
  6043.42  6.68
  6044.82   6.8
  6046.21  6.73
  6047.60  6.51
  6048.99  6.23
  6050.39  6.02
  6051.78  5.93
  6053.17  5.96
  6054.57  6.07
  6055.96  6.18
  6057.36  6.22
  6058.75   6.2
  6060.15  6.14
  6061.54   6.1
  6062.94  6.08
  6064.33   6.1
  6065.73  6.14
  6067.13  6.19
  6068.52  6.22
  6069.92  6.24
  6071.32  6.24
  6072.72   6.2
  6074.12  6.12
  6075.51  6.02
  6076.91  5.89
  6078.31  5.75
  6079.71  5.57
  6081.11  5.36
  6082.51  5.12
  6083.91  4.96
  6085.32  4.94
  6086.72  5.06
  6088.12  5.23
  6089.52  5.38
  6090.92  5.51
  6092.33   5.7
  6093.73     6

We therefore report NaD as 3.2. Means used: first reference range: 6.1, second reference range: 5.7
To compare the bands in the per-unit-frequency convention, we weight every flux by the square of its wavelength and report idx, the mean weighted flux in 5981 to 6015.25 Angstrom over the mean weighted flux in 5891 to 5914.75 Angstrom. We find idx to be 1.2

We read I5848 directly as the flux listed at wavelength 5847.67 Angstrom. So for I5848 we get 6.07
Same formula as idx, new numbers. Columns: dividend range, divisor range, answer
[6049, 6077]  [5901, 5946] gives 1.12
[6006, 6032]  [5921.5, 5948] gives 1.08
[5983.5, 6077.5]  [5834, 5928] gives 1.12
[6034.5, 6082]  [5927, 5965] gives 1.11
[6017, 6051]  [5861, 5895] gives 1.13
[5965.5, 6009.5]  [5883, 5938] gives 1.17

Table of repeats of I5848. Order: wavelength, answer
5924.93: 5.8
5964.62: 5.78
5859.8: 5.87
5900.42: 5.15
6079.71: 5.57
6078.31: 5.75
